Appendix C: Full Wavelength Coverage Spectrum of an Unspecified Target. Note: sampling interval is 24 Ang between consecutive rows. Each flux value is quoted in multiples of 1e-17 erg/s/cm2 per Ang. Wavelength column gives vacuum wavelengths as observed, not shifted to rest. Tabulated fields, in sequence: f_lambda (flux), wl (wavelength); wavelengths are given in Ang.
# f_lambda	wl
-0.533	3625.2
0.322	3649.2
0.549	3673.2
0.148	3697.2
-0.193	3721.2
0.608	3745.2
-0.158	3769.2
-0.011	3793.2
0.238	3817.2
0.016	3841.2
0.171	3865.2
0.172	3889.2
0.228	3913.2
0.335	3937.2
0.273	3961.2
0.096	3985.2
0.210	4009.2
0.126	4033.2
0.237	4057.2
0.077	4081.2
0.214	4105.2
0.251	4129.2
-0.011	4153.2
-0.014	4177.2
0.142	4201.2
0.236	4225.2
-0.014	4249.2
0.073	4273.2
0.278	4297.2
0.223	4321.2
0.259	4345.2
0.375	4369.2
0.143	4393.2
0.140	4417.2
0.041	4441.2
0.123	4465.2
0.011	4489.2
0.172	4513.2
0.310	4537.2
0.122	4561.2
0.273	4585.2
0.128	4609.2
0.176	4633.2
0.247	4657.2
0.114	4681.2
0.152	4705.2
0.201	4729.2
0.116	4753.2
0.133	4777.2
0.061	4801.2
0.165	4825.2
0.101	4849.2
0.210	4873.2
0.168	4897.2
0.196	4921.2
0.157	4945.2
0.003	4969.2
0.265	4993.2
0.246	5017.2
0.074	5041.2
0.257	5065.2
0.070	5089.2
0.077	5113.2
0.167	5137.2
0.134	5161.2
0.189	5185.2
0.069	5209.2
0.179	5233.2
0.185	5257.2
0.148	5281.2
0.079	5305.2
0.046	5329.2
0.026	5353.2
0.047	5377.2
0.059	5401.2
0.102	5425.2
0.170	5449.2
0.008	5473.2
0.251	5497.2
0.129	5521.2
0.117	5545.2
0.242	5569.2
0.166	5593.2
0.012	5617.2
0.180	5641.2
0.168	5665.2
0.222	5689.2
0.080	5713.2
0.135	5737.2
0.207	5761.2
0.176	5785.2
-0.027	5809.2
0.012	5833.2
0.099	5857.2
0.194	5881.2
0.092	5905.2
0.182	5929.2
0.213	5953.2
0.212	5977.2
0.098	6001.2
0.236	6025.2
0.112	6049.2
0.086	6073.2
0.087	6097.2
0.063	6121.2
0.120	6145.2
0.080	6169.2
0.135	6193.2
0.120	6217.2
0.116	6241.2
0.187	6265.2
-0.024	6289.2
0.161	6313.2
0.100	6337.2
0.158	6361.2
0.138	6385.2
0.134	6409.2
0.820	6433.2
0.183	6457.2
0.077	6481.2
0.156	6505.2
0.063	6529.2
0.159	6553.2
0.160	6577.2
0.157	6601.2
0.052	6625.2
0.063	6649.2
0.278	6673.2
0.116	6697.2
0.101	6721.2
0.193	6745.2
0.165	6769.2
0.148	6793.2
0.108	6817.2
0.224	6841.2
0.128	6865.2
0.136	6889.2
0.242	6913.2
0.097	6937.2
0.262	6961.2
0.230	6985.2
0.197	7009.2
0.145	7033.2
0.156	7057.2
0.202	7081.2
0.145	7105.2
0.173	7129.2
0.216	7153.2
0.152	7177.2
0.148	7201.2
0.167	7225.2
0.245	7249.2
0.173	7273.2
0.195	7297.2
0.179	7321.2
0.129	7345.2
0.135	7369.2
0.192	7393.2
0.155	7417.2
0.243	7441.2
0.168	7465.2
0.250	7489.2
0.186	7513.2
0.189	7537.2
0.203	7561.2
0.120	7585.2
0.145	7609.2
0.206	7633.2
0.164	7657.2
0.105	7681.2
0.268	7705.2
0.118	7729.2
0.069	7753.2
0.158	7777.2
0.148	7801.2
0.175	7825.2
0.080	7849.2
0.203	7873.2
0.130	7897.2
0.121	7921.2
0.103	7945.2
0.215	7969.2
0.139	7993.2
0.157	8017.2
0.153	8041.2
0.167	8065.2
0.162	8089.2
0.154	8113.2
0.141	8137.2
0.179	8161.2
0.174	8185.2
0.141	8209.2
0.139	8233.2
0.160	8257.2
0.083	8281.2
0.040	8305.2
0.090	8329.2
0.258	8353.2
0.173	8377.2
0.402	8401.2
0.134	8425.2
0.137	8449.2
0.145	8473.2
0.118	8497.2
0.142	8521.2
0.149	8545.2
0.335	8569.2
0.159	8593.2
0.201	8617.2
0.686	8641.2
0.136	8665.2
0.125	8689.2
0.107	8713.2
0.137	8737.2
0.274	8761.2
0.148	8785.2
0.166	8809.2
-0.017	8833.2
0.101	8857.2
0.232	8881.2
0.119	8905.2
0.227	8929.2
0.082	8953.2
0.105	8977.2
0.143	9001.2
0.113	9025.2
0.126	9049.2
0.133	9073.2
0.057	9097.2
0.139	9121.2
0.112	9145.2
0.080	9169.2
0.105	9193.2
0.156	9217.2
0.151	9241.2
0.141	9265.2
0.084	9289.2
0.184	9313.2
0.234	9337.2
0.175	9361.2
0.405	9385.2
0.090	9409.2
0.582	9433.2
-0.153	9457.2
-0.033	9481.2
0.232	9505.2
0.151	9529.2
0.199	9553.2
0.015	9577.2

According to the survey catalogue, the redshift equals 0.727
